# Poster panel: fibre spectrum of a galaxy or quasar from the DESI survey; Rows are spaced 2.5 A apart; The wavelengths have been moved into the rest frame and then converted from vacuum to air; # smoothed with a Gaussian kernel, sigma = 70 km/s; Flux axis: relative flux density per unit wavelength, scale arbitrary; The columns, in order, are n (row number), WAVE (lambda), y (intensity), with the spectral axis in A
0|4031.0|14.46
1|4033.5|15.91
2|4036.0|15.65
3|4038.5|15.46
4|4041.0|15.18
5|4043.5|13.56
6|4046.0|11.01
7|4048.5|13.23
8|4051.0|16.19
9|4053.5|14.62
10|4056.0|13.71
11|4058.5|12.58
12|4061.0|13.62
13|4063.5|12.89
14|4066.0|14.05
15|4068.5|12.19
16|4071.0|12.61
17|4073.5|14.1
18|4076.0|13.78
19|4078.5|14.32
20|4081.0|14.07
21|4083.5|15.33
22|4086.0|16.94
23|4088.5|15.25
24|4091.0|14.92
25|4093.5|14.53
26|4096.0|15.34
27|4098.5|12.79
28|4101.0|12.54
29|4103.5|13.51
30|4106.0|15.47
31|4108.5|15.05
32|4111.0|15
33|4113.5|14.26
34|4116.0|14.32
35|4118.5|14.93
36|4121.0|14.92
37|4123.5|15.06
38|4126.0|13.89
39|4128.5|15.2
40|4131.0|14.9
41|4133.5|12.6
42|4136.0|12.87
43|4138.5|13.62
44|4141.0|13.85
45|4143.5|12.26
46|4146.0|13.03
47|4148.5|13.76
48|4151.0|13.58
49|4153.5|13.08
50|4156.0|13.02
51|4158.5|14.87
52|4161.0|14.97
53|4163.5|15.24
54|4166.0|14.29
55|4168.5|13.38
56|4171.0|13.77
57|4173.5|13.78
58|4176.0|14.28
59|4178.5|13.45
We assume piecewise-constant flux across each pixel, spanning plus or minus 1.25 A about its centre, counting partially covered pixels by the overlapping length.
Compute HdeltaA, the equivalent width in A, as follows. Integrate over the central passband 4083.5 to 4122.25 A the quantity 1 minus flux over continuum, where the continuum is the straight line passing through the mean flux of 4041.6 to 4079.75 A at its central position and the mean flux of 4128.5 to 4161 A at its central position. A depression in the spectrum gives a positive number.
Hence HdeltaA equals -3.2 A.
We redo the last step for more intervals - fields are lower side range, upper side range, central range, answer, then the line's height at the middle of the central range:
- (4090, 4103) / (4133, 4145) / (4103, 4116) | -0.94 A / 13.7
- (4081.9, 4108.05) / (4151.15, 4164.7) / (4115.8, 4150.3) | 1.08 A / 14.4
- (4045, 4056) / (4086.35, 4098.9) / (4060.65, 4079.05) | 1.15 A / 14.3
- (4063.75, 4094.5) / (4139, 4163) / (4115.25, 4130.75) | -0.94 A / 13.9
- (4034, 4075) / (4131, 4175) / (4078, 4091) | -1.34 A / 13.8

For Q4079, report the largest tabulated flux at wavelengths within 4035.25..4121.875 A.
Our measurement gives 16.94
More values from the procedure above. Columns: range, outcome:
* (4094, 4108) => 15.47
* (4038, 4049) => 15.46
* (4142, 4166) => 15.24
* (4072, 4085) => 15.33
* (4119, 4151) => 15.2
